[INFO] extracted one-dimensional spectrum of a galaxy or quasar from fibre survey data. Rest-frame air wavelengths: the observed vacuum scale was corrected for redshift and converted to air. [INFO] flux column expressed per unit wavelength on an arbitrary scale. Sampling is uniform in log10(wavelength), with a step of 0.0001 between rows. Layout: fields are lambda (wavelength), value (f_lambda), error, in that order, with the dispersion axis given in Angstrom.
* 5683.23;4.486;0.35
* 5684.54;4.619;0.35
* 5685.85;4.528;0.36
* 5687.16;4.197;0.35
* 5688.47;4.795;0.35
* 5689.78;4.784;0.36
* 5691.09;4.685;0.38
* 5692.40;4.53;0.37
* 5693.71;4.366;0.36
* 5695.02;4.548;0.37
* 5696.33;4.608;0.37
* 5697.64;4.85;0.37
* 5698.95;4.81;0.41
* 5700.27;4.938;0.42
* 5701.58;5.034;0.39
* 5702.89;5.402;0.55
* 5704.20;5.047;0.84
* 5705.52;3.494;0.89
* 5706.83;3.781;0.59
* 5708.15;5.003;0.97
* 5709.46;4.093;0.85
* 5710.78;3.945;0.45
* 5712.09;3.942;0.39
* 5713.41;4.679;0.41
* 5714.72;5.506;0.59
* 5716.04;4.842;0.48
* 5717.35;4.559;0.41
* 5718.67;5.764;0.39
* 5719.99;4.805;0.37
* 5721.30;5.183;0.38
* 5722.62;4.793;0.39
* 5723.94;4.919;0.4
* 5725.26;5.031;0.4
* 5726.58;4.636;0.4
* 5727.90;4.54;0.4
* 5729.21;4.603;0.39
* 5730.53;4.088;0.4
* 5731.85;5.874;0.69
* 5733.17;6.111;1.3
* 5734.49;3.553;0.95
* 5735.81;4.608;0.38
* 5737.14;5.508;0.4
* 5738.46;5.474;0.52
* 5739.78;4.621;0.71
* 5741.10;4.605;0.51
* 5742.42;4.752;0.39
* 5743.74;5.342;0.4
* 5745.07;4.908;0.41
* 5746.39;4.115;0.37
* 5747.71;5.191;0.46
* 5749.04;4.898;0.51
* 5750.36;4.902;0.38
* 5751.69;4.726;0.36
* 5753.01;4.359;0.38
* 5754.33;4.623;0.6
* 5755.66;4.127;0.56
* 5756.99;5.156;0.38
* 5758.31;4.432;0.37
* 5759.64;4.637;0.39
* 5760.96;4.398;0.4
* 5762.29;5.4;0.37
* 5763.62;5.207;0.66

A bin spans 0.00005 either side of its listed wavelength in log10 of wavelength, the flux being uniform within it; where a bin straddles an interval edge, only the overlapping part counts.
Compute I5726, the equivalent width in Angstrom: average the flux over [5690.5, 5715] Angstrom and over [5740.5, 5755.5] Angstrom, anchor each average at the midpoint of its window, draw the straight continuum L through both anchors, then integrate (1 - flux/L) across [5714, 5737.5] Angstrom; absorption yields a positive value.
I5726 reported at -1.4 Angstrom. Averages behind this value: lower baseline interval 4.58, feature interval 4.93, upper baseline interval 4.74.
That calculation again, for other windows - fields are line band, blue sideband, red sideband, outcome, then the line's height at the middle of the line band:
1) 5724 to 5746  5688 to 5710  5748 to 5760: -1.1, 4.66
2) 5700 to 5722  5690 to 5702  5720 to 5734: 0.6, 4.83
